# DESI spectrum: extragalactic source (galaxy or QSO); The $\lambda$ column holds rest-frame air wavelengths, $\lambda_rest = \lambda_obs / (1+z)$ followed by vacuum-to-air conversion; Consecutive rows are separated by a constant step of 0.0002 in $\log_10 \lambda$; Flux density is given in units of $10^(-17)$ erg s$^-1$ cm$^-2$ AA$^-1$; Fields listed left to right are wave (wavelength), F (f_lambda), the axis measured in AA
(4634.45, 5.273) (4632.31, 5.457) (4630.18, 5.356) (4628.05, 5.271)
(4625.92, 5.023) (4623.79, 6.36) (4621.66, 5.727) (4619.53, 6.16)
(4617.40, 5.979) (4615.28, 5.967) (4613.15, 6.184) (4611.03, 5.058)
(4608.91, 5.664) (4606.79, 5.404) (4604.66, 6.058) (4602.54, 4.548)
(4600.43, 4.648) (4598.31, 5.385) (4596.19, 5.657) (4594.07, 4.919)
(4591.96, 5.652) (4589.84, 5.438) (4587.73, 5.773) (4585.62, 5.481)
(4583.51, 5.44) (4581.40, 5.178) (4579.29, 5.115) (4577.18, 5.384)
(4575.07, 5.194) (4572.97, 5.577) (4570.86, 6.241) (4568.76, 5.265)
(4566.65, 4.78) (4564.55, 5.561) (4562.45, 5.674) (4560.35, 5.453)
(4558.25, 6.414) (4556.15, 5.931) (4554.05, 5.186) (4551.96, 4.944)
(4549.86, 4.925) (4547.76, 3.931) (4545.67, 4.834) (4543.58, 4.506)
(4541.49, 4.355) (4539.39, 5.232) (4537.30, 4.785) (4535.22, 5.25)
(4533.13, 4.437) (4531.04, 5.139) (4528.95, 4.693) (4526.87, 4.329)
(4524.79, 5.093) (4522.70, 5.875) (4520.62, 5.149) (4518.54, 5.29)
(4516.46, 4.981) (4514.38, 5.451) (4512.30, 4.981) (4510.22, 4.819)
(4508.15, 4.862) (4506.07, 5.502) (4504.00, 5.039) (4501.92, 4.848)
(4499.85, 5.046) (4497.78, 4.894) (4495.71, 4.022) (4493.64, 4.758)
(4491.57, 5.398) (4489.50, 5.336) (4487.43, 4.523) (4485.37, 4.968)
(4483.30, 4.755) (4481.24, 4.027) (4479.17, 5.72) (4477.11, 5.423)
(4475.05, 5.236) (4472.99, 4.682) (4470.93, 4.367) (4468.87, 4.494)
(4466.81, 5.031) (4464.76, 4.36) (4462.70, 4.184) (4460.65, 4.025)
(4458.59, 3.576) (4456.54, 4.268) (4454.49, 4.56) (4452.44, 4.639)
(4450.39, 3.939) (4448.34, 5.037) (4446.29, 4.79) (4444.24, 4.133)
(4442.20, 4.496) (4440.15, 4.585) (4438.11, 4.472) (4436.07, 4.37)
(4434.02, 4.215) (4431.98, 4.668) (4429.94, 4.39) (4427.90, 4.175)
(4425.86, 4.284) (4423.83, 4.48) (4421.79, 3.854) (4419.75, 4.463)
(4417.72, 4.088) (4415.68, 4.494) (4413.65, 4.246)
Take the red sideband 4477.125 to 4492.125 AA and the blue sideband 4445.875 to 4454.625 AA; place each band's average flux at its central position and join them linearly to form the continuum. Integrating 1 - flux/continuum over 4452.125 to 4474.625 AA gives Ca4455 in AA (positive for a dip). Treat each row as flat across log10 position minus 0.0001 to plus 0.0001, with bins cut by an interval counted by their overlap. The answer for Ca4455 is 1.61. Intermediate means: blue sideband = 4.58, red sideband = 4.98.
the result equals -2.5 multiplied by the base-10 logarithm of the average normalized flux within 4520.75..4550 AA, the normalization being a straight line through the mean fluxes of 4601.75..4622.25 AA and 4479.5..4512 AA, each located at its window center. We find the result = 0.07 mag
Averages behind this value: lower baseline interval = 4.87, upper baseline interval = 5.69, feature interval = 4.82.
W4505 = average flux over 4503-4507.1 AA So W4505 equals 5.28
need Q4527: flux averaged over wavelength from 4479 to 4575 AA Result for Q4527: 5.06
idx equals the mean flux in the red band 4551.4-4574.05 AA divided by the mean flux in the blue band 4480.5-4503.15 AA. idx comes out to 1.16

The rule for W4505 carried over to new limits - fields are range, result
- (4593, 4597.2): 5.29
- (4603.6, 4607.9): 5.72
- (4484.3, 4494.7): 4.99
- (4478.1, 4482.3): 4.88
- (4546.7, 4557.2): 4.98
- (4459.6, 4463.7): 4.1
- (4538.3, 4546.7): 4.73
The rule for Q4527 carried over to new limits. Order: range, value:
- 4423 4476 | 4.44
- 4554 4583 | 5.51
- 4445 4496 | 4.65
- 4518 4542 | 4.98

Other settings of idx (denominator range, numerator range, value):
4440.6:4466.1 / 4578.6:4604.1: 1.22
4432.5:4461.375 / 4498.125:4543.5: 1.14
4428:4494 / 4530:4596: 1.14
